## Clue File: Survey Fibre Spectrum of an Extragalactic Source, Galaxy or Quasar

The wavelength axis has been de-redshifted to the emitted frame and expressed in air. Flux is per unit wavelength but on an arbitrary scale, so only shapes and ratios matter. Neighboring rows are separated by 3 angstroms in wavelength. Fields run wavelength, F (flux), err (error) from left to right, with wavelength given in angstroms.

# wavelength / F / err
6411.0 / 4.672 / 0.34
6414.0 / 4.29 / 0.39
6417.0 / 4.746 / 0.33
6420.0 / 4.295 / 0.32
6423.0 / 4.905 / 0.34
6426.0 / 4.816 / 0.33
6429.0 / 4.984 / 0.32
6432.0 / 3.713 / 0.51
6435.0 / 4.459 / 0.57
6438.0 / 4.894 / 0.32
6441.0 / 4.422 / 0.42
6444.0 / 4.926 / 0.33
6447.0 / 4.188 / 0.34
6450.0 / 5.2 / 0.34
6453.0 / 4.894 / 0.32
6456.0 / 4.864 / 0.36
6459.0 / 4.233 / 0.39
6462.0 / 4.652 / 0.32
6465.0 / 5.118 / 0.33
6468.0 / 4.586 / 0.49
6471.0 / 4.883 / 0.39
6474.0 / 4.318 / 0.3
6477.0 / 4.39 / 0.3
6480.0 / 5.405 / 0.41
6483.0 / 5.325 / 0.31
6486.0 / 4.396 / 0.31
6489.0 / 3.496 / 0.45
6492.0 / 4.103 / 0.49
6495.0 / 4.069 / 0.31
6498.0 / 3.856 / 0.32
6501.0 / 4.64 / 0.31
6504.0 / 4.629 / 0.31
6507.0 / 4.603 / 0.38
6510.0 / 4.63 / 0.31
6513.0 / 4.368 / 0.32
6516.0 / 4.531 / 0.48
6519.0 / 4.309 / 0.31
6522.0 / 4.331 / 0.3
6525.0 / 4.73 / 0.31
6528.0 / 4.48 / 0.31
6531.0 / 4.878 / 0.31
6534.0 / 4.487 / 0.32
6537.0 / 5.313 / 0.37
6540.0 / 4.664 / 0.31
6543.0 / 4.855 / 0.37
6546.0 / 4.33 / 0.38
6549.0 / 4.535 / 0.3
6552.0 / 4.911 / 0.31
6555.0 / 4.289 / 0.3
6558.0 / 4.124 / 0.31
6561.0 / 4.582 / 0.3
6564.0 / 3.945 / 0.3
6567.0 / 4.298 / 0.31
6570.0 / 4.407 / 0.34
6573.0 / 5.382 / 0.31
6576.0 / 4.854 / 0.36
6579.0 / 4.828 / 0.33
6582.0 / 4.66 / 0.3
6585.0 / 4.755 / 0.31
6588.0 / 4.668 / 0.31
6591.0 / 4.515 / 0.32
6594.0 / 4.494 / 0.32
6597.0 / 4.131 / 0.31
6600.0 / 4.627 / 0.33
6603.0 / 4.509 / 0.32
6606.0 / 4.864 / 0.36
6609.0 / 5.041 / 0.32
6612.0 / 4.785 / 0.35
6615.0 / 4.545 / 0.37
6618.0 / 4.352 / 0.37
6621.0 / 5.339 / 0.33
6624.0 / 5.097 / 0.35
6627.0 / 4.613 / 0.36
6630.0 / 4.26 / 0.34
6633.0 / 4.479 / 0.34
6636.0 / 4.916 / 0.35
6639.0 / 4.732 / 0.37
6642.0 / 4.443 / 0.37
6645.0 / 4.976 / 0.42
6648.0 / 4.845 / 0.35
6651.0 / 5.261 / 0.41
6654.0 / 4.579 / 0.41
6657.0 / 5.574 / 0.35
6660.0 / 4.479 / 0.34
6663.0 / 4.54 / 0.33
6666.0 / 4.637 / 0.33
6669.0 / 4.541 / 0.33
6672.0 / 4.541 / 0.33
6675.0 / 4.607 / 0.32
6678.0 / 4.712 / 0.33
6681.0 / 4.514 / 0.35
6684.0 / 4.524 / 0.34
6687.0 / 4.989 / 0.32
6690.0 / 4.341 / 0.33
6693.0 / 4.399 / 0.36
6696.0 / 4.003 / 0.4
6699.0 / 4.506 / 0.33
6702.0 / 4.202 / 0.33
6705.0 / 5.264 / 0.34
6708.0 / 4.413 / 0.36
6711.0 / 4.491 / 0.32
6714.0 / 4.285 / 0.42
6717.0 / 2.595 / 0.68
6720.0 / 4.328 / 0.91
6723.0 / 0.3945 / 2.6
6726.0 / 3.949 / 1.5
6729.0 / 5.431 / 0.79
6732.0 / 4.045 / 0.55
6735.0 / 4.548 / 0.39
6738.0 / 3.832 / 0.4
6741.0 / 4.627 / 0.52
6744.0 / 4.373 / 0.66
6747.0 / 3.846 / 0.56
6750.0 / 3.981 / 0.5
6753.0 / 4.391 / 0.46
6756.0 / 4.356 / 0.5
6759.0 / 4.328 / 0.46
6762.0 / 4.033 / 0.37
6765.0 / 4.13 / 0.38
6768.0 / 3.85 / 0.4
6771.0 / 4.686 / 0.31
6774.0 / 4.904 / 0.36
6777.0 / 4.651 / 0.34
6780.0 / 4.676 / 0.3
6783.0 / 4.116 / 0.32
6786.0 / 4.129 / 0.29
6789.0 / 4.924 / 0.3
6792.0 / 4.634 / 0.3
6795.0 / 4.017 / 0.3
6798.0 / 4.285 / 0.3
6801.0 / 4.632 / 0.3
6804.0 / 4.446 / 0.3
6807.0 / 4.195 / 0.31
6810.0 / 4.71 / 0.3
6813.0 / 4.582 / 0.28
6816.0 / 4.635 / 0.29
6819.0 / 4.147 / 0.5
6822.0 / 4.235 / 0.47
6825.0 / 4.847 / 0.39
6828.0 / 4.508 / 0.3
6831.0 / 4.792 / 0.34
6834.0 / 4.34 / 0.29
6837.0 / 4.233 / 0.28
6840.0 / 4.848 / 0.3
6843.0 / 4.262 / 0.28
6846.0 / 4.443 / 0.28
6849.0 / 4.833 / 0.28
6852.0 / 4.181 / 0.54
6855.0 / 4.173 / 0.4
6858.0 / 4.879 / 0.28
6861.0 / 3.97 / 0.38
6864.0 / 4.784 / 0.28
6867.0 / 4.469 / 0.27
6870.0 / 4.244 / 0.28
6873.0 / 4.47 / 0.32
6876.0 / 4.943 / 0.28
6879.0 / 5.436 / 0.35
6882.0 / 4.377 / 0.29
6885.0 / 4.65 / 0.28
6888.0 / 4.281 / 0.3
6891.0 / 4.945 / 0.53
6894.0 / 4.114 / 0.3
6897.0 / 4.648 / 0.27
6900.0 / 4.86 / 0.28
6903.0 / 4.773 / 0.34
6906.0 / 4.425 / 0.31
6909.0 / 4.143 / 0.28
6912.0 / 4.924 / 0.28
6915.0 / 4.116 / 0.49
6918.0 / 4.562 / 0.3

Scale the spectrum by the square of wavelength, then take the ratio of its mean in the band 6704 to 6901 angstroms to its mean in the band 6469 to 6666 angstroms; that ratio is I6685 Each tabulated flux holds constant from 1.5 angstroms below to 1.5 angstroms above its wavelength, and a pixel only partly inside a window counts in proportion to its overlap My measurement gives 1.0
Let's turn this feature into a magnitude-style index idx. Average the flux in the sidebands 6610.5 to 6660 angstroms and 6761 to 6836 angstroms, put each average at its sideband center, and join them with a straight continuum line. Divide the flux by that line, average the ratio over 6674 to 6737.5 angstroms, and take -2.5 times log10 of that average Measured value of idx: 0.11 mag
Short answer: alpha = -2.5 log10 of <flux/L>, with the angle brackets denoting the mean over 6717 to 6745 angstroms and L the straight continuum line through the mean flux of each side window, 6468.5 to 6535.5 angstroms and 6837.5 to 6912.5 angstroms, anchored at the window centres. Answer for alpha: 0.17 mag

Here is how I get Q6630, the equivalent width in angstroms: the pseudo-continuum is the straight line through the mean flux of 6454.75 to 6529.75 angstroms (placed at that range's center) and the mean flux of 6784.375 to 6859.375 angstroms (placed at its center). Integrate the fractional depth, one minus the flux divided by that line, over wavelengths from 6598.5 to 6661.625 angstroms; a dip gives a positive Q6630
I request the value -3.9 angstroms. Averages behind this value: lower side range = 4.52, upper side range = 4.48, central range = 4.78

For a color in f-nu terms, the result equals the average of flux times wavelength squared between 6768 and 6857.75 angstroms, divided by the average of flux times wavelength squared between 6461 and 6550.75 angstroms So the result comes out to 1.1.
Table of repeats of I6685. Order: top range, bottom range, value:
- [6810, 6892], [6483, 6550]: 1.12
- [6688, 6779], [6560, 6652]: 0.93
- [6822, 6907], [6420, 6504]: 1.12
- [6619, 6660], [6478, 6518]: 1.13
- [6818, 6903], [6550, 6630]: 1.06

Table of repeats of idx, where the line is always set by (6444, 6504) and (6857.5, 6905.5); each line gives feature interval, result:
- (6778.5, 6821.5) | 0.040 mag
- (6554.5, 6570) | 0.078 mag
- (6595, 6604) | 0.038 mag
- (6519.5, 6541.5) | -0.025 mag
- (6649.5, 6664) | -0.072 mag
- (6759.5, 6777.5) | 0.058 mag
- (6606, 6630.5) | -0.046 mag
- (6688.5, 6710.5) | 0.034 mag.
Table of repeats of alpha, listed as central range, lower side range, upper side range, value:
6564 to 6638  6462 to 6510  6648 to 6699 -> -0.02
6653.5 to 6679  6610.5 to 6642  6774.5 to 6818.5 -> -0.01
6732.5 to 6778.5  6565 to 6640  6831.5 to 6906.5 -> 0.08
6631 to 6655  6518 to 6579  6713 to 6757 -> -0.13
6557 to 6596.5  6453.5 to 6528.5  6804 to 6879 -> -0.01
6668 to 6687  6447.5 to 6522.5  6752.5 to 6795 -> -0.04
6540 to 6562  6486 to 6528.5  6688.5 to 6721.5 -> -0.05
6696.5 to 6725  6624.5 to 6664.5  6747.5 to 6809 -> 0.19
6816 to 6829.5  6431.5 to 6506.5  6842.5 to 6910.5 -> 0.02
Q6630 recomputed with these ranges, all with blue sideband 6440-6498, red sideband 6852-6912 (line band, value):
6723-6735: 1.56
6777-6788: 0.44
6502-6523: 0.41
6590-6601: 0.35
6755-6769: 1.30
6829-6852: 0.24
